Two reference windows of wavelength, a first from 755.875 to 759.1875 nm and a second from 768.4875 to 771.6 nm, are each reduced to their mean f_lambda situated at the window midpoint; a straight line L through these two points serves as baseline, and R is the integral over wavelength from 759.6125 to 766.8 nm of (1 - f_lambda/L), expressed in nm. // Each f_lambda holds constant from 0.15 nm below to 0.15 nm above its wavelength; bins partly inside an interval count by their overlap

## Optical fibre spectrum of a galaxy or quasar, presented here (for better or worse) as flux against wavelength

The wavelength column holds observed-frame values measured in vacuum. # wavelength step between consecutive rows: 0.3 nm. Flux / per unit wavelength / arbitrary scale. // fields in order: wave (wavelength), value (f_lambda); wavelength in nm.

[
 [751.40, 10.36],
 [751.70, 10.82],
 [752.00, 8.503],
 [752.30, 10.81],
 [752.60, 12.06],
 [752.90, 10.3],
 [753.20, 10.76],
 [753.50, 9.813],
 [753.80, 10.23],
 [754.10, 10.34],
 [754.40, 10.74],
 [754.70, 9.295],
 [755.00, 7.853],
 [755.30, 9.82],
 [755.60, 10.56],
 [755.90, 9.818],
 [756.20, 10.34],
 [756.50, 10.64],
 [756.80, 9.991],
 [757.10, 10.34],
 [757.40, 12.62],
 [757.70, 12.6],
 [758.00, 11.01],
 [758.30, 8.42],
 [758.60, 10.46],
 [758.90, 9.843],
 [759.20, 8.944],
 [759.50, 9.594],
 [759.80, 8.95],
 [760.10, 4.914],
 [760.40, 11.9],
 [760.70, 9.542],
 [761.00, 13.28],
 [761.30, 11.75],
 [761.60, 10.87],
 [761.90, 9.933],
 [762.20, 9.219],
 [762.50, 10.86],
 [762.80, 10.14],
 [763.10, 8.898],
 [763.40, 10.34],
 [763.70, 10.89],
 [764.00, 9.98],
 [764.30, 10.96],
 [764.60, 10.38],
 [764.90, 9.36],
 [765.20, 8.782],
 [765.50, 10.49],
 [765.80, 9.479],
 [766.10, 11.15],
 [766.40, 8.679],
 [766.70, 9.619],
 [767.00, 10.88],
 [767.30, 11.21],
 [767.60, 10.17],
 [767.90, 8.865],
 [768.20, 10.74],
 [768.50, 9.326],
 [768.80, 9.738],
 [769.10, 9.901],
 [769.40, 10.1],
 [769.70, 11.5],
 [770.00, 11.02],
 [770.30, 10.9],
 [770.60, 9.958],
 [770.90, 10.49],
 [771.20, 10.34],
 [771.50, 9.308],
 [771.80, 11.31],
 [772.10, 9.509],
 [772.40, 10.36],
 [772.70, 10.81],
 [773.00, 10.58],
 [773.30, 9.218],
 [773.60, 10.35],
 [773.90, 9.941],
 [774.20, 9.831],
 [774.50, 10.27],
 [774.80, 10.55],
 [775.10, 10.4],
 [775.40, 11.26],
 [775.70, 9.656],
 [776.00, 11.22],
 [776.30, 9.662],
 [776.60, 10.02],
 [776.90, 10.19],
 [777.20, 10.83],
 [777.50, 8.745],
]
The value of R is 0.27 nm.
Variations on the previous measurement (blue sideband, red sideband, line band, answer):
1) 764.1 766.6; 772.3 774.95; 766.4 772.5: -0.10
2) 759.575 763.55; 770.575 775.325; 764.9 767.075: 0.07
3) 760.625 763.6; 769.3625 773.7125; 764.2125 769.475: 0.24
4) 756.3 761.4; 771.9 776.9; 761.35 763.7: 0.02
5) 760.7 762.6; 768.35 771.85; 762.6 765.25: 0.17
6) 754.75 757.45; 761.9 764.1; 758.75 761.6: 0.04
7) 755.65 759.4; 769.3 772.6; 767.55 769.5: 0.12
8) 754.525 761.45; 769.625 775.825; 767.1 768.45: 0.01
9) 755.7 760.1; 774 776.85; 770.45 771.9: 0.00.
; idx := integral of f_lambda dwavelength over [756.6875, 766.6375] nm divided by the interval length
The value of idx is 10.1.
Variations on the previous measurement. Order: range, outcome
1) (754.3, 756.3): 9.74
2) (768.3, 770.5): 10.4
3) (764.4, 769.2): 9.93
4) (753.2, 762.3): 10.1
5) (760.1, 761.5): 10.9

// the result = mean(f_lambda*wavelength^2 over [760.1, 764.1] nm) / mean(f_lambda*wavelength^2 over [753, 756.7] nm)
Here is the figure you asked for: 1.06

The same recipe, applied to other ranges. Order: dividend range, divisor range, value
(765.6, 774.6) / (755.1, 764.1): 1.03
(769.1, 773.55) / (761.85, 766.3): 1.05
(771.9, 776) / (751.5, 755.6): 1.07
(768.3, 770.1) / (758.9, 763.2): 1.06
